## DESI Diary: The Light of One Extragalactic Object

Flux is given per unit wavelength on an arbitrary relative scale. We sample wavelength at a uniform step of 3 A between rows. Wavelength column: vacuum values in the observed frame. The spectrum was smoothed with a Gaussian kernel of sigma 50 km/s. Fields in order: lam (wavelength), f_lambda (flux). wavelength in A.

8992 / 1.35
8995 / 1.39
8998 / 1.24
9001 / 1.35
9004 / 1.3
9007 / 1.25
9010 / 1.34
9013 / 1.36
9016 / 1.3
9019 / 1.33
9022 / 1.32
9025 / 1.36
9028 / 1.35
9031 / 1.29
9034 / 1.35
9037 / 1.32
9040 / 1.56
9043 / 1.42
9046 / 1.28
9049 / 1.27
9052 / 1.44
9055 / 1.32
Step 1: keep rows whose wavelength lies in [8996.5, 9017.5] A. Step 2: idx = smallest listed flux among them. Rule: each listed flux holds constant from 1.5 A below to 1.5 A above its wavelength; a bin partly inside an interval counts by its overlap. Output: 1.24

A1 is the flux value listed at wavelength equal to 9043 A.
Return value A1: 1.42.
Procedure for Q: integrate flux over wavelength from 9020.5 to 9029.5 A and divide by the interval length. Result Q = 1.34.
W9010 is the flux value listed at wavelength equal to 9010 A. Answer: 1.34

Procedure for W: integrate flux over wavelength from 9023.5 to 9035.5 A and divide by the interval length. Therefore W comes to 1.34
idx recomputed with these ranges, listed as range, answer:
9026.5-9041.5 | 1.29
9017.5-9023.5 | 1.32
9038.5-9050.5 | 1.27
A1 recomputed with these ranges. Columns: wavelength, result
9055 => 1.32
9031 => 1.29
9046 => 1.28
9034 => 1.35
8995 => 1.39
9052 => 1.44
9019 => 1.33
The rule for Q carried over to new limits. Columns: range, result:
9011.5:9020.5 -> 1.33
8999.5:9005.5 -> 1.33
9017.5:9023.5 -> 1.32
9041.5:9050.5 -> 1.32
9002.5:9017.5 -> 1.31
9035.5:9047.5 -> 1.4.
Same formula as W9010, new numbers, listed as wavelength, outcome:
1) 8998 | 1.24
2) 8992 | 1.35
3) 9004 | 1.3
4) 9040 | 1.56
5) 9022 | 1.32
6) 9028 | 1.35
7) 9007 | 1.25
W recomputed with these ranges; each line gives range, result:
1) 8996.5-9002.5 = 1.3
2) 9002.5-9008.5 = 1.28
